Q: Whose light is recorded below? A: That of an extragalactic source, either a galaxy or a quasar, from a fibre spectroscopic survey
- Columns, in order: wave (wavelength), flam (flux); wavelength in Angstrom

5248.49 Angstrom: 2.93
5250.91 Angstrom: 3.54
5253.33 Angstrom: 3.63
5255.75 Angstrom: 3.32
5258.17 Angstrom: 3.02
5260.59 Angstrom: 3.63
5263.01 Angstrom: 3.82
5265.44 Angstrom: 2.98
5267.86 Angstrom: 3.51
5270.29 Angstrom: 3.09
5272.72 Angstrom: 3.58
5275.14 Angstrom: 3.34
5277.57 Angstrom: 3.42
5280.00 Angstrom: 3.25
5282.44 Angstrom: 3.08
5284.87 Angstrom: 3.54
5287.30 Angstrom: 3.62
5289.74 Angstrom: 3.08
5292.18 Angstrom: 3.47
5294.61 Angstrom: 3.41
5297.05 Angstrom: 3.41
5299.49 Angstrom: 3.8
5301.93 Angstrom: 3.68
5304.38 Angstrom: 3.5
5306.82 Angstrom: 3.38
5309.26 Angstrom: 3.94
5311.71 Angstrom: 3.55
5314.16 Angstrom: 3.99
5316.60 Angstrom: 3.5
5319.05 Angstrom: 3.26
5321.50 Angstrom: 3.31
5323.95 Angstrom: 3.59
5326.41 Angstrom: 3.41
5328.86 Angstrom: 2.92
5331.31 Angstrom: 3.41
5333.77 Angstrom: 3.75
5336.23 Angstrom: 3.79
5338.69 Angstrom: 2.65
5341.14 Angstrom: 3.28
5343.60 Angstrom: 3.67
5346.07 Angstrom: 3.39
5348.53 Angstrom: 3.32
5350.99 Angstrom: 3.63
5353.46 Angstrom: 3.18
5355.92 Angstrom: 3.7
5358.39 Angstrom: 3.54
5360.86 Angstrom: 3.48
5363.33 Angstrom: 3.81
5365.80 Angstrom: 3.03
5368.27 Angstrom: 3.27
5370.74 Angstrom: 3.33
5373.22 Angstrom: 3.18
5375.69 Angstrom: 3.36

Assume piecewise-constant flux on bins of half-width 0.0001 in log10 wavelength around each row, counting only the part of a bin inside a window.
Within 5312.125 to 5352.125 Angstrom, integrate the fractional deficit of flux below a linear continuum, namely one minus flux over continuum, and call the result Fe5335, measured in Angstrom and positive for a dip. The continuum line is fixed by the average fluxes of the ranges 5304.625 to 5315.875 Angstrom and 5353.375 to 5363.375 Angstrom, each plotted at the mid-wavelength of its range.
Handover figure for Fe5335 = 2.2 Angstrom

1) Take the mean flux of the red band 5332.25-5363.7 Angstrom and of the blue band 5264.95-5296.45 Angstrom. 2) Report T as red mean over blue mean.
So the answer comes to 1.0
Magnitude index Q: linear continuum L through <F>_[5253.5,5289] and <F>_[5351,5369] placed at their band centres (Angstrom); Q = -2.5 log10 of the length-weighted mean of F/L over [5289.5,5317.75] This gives -0.05 mag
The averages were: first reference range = 3.38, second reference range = 3.45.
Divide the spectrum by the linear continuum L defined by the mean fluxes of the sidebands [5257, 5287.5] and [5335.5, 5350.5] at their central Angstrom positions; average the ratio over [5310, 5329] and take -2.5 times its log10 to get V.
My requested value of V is -0.04 mag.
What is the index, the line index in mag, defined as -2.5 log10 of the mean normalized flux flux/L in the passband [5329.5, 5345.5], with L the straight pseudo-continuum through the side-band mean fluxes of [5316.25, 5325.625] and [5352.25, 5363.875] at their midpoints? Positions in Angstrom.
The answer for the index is 0.017 mag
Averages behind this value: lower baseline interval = 3.4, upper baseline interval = 3.53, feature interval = 3.4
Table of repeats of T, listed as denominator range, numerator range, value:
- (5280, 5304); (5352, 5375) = 0.98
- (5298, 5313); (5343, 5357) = 0.95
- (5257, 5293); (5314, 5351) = 1.01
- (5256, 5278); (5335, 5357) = 1.01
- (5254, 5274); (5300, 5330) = 1.04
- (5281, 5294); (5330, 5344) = 1.01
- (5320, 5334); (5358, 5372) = 1.01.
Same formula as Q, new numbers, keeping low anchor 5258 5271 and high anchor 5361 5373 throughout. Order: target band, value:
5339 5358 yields -0.02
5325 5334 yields 0.01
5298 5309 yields -0.08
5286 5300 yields -0.02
